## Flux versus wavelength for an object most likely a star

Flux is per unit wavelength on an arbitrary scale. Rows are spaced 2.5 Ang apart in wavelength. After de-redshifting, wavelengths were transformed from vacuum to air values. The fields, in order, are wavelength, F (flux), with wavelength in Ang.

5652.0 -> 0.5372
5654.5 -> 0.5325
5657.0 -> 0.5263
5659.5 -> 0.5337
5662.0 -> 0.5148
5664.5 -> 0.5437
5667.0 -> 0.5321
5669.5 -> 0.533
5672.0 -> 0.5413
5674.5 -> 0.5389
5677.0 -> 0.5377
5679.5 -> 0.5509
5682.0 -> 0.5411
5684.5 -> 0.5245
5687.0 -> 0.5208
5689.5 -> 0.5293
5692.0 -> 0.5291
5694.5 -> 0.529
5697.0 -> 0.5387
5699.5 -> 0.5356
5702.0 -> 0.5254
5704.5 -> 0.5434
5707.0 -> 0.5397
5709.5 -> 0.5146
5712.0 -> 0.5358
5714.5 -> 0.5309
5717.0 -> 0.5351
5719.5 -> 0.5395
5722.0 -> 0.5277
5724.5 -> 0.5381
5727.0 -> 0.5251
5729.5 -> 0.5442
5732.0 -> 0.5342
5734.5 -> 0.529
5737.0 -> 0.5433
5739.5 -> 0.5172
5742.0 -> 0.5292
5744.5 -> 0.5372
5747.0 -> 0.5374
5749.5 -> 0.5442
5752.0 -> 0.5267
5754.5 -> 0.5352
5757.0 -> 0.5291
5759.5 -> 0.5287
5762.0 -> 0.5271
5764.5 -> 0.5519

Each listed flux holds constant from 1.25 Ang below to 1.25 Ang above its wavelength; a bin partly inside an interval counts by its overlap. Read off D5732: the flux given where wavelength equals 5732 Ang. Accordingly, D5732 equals 0.5342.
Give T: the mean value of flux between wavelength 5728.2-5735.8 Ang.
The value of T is 0.536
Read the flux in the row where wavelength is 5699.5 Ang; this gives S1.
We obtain 0.5356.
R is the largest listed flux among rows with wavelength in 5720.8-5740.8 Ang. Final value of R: 0.5442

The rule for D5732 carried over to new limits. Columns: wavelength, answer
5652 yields 0.5372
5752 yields 0.5267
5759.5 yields 0.5287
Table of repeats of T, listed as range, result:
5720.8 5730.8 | 0.534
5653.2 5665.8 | 0.53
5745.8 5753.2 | 0.536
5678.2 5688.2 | 0.534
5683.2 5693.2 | 0.526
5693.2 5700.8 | 0.534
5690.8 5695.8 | 0.529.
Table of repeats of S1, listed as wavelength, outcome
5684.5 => 0.5245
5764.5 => 0.5519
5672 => 0.5413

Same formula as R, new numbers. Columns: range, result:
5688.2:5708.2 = 0.5434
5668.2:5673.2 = 0.5413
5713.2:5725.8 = 0.5395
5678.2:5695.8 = 0.5509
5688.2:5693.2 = 0.5293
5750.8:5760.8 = 0.5352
